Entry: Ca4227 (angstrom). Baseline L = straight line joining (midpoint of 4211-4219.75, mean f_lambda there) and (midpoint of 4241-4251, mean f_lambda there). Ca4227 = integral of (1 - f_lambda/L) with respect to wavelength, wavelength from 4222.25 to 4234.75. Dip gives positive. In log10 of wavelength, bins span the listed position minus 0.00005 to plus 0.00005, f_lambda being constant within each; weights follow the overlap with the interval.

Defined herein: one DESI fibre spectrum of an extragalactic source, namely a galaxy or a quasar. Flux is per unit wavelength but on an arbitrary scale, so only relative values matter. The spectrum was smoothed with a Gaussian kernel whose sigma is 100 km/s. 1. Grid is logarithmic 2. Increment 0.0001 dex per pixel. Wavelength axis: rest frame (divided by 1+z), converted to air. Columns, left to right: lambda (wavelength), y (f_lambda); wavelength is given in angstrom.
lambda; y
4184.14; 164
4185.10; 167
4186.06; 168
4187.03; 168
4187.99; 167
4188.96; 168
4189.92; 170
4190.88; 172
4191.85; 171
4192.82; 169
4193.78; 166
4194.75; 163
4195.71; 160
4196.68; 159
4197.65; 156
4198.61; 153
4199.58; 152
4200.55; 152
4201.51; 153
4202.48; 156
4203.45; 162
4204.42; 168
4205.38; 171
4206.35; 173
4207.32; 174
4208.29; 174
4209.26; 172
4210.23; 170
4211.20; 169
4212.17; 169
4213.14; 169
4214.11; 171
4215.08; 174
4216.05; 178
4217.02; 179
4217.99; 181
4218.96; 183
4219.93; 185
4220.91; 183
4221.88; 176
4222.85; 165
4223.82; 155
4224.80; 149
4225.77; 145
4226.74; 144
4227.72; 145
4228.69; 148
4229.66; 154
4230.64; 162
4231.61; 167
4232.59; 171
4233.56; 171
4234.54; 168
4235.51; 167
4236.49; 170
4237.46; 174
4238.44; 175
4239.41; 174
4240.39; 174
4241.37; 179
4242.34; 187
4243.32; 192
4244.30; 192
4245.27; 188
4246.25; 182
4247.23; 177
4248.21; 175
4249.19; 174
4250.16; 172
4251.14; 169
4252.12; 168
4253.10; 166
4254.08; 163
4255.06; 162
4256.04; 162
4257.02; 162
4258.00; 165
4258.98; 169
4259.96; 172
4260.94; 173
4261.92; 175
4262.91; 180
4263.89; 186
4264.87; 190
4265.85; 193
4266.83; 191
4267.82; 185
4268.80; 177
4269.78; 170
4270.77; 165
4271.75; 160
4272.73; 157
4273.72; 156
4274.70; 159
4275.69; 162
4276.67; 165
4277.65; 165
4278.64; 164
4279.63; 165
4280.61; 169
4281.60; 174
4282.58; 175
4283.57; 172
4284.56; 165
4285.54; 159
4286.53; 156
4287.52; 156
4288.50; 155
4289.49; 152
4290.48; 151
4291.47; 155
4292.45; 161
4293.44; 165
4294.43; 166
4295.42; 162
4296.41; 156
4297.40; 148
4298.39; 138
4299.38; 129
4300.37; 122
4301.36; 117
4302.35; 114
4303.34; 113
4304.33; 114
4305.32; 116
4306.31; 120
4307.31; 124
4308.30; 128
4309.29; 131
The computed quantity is 1.5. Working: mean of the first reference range 175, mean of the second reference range 182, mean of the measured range 157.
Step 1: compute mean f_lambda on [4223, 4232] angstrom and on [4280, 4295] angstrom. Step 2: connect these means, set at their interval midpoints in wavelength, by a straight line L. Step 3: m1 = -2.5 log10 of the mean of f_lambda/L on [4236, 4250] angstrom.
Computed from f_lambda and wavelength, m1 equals -0.16 mag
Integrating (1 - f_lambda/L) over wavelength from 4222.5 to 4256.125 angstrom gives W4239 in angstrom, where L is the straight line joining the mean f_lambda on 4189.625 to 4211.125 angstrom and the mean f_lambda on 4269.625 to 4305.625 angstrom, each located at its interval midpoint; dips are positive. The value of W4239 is -1.9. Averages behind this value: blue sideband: 164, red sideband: 153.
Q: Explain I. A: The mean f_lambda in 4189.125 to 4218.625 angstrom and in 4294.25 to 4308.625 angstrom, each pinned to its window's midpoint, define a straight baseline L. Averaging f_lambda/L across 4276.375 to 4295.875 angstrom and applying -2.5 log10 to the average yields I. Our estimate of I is -0.193 mag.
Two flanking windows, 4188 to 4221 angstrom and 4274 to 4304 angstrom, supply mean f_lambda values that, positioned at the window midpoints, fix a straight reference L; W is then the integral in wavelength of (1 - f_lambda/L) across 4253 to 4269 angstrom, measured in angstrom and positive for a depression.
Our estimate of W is -1.7 angstrom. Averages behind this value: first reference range 168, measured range 175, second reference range 153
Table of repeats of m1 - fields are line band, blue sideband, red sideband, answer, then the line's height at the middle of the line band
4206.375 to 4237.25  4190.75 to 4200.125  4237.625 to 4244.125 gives 0.03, 172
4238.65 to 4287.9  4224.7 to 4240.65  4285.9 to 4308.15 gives -0.13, 152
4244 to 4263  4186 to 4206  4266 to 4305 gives -0.09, 159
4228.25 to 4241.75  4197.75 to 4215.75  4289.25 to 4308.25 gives -0.07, 157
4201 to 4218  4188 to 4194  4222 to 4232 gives -0.06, 162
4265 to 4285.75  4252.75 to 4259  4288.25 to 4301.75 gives -0.09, 156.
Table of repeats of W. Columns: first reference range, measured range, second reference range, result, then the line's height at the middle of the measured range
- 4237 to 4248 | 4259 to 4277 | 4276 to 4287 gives -0.17 angstrom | 171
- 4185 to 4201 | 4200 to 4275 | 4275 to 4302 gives -4.81 angstrom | 160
